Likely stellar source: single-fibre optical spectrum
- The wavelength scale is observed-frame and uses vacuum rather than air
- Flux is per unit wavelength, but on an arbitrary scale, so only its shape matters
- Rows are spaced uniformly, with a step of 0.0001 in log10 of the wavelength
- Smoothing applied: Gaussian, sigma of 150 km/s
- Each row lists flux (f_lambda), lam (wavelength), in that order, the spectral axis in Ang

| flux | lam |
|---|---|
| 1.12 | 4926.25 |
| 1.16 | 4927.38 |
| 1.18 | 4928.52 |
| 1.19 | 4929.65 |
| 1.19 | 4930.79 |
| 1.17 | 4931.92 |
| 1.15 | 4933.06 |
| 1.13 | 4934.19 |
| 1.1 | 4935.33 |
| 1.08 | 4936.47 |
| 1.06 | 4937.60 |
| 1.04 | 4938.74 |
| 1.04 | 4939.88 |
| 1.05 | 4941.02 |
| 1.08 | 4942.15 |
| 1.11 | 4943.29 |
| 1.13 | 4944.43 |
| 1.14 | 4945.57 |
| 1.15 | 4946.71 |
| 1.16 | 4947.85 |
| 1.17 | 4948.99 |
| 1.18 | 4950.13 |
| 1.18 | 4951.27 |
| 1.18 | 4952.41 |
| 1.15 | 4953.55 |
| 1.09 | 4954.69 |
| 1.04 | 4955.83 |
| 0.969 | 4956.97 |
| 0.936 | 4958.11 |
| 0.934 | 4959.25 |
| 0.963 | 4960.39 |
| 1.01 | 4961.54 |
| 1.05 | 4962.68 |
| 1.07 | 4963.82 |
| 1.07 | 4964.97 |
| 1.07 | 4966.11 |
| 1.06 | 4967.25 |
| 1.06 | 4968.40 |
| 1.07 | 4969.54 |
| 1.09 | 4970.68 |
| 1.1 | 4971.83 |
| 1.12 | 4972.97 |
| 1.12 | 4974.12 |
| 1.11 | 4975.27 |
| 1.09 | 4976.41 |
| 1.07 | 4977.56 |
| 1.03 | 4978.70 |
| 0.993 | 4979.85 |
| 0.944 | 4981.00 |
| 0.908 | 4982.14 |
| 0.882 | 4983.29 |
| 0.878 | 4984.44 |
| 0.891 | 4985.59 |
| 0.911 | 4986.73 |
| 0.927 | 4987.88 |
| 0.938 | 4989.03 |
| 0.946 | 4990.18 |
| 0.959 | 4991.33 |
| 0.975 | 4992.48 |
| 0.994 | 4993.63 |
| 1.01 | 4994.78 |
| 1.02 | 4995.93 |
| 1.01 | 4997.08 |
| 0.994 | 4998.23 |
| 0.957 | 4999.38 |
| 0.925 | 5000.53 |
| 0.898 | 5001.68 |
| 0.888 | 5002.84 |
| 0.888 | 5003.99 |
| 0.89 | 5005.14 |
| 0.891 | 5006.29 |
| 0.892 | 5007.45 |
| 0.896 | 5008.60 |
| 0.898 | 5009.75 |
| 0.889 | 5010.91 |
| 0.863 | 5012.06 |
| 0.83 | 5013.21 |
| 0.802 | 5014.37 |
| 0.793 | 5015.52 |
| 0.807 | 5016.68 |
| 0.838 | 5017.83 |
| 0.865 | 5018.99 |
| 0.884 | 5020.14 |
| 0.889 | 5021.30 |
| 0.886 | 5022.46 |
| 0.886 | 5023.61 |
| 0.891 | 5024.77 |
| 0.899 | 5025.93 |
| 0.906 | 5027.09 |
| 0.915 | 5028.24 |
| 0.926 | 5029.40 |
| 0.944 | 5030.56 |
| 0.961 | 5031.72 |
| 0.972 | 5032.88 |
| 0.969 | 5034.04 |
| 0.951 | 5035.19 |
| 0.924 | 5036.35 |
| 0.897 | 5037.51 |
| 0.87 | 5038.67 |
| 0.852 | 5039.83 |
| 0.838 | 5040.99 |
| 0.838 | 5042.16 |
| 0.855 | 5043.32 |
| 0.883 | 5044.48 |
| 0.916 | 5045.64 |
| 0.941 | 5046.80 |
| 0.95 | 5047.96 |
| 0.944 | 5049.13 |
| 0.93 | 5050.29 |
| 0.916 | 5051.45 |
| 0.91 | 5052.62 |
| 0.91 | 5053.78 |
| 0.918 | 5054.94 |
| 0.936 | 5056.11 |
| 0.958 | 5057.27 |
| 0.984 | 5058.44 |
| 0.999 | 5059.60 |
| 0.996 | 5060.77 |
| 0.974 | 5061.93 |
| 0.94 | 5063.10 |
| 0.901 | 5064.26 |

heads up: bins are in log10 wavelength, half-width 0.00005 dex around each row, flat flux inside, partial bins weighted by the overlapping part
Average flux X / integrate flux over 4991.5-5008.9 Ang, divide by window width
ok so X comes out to 0.943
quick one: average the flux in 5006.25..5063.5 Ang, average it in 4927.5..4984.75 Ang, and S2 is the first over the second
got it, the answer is 0.8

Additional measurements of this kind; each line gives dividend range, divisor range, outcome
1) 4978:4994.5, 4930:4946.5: 0.85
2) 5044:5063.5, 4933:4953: 0.84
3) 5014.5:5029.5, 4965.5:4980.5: 0.81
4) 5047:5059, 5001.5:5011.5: 1.05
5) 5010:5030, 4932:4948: 0.79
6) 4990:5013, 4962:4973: 0.87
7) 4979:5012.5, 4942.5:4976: 0.86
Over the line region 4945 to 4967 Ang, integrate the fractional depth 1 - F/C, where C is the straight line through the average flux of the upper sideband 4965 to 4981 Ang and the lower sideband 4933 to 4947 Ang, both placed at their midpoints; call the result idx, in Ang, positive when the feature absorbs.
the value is 0.1 Ang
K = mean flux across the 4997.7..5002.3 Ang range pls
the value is 0.942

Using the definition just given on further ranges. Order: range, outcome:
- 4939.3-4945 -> 1.08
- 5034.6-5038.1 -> 0.926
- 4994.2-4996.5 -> 1.02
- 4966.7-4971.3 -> 1.07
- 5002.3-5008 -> 0.89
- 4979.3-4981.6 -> 0.969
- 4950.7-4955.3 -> 1.15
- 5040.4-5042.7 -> 0.835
